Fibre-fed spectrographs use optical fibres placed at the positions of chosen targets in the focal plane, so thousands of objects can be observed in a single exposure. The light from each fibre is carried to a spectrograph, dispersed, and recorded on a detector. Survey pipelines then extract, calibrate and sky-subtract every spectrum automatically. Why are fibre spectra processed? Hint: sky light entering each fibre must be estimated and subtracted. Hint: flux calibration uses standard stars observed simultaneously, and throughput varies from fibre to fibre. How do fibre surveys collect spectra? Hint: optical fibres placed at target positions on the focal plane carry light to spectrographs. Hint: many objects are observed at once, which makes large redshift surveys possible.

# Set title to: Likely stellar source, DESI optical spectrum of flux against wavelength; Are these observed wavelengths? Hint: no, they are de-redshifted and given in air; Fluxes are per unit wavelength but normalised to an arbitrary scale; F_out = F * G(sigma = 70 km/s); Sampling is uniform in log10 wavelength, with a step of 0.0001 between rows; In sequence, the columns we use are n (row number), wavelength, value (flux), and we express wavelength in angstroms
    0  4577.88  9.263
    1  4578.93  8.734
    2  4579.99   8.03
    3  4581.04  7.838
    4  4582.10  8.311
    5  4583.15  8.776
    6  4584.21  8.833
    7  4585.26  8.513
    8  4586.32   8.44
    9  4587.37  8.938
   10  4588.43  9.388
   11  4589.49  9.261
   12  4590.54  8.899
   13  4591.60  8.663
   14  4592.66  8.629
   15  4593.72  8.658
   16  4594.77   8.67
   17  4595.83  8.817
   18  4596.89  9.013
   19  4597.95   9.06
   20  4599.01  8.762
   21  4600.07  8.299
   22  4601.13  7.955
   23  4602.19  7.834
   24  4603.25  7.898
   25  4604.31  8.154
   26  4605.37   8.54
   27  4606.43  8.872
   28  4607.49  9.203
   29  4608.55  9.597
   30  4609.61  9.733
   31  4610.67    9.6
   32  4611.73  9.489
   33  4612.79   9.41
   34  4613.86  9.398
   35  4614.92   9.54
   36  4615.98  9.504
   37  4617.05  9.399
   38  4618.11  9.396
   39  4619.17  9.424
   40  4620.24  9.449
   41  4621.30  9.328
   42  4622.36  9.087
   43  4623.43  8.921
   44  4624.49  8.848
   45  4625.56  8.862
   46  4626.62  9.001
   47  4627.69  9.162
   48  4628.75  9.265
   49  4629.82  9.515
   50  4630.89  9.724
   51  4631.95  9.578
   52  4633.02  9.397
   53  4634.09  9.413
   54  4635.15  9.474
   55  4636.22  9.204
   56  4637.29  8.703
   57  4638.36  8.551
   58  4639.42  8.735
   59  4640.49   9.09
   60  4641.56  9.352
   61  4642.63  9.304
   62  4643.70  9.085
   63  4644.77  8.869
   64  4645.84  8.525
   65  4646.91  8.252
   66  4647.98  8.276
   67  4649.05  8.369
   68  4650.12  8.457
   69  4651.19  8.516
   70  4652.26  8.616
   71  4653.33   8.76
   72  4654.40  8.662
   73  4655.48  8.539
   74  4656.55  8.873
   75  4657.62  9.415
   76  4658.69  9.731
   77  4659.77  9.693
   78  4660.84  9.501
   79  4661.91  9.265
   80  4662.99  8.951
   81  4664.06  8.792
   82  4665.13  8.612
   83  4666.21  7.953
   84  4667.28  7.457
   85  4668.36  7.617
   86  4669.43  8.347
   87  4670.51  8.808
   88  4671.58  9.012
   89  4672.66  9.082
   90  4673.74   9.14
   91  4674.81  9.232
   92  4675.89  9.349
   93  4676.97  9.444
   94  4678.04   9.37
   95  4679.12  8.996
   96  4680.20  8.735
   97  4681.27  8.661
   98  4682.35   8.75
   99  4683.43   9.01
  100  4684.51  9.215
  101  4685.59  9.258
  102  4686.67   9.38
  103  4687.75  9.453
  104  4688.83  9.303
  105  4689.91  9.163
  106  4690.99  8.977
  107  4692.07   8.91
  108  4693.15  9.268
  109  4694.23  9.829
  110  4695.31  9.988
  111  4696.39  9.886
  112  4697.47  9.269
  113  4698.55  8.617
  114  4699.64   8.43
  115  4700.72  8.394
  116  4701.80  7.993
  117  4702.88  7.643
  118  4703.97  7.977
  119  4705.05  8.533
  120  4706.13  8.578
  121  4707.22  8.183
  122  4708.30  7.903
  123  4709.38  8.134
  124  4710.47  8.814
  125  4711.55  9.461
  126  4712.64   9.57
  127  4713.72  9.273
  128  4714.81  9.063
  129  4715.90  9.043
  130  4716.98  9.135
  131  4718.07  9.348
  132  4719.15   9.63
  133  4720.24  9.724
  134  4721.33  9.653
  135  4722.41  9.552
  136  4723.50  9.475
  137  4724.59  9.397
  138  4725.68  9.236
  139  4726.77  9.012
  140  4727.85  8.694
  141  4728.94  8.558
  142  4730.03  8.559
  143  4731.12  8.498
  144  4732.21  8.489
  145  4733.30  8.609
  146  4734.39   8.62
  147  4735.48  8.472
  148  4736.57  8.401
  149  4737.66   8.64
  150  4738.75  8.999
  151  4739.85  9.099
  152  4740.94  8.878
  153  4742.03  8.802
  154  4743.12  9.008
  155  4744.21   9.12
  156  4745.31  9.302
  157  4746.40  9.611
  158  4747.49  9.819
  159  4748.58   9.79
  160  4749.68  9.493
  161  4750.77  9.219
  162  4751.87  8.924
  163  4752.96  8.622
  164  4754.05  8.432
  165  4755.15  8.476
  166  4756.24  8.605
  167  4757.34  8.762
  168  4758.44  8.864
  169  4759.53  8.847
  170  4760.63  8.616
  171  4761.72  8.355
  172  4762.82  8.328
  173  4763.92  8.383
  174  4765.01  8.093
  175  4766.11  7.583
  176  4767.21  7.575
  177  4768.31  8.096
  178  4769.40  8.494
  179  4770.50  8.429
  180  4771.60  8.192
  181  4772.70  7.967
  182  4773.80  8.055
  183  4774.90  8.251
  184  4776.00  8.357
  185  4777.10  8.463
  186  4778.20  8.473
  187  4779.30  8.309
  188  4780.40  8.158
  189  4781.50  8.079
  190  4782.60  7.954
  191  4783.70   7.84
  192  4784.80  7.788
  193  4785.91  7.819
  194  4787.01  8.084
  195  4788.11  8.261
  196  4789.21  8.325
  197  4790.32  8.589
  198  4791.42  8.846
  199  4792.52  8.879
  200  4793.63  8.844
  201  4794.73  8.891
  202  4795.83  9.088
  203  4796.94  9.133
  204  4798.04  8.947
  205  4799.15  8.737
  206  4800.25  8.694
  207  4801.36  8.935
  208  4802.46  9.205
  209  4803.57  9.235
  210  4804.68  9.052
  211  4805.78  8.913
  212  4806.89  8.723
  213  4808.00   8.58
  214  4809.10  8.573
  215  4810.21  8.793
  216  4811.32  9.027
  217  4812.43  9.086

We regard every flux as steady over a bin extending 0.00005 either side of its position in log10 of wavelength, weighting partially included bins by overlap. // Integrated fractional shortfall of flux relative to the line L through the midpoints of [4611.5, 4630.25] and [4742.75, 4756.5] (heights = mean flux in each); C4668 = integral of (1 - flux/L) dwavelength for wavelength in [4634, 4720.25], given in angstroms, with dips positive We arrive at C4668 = 2.83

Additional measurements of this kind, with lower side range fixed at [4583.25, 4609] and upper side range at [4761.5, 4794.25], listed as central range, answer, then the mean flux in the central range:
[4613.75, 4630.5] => -1.2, 9.26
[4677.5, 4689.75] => -0.9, 9.11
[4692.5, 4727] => -2.4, 9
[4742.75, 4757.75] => -1.4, 9.09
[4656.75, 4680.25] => -1.2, 8.93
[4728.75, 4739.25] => -0.3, 8.58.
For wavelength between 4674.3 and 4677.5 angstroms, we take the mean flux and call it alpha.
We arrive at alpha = 9.32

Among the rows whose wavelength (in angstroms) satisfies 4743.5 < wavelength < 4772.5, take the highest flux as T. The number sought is 9.819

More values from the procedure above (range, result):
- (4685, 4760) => 9.988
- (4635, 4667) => 9.731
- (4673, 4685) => 9.444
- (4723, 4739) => 9.475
